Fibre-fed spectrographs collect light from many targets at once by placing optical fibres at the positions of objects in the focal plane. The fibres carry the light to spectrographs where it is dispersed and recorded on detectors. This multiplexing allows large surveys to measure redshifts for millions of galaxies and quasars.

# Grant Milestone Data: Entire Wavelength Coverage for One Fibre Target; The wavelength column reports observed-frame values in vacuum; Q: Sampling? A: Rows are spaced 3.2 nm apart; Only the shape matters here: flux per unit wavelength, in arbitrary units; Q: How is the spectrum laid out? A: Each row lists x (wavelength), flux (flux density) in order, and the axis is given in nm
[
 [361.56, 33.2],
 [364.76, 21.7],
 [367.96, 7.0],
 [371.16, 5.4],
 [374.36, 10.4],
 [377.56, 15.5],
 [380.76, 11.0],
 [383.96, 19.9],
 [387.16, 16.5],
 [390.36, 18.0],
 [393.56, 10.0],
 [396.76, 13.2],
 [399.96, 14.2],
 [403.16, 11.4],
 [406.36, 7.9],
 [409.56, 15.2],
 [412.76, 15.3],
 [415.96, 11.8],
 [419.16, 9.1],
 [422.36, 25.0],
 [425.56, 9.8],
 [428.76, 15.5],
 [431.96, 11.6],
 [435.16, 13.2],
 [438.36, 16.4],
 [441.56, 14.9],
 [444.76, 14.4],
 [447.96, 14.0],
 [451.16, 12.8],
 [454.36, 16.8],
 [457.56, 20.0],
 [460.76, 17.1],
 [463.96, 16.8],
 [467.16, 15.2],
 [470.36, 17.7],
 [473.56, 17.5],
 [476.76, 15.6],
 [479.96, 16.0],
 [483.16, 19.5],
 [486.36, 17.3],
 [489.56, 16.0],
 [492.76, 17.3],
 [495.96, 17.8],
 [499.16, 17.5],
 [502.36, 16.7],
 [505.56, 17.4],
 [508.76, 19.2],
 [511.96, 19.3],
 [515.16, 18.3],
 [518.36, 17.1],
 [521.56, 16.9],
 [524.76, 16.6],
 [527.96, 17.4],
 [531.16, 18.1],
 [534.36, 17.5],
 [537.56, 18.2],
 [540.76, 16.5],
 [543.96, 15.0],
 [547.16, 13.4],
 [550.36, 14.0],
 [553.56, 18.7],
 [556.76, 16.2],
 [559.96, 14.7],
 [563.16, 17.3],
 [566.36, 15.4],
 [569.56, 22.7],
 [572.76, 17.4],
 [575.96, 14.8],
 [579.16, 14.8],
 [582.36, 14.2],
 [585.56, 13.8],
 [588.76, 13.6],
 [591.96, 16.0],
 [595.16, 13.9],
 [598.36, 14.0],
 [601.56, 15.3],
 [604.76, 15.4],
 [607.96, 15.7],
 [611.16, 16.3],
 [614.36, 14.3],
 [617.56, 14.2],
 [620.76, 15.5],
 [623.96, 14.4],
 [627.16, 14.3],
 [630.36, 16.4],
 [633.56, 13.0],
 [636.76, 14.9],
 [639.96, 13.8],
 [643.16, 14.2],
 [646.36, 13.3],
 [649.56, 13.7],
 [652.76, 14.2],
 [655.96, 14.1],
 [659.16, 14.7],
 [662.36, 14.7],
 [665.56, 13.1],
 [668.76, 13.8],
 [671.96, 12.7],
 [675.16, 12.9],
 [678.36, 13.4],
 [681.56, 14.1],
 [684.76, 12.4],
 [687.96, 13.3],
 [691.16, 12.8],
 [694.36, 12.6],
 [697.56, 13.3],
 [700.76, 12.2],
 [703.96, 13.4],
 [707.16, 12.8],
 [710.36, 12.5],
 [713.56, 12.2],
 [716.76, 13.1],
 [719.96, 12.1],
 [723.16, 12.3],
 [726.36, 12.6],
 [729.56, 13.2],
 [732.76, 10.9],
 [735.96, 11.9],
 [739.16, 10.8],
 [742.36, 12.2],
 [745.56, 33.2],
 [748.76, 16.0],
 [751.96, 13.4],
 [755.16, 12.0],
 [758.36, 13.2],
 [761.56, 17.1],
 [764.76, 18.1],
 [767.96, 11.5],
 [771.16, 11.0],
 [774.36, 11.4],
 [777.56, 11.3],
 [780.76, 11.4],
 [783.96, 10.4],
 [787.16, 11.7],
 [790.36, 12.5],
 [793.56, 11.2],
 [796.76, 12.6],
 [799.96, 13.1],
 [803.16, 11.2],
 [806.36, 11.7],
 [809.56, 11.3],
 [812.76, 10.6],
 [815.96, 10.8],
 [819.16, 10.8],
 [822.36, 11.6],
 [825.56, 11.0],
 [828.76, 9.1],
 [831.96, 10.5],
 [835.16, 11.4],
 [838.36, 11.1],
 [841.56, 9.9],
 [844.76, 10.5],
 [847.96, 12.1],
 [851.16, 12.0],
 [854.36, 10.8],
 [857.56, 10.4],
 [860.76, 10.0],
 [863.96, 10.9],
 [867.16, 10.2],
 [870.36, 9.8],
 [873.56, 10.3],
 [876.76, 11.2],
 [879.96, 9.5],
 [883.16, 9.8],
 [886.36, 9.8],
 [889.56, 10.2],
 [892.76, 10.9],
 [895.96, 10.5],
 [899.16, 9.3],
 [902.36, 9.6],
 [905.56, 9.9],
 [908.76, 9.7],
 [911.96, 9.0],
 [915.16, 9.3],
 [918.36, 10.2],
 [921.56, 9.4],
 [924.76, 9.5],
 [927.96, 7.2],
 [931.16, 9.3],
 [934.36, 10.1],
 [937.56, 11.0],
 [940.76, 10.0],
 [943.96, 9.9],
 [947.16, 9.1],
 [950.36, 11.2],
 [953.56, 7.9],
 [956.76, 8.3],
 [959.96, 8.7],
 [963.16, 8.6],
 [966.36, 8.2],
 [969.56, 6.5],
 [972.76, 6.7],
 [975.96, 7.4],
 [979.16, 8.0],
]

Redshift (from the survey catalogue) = 0.136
